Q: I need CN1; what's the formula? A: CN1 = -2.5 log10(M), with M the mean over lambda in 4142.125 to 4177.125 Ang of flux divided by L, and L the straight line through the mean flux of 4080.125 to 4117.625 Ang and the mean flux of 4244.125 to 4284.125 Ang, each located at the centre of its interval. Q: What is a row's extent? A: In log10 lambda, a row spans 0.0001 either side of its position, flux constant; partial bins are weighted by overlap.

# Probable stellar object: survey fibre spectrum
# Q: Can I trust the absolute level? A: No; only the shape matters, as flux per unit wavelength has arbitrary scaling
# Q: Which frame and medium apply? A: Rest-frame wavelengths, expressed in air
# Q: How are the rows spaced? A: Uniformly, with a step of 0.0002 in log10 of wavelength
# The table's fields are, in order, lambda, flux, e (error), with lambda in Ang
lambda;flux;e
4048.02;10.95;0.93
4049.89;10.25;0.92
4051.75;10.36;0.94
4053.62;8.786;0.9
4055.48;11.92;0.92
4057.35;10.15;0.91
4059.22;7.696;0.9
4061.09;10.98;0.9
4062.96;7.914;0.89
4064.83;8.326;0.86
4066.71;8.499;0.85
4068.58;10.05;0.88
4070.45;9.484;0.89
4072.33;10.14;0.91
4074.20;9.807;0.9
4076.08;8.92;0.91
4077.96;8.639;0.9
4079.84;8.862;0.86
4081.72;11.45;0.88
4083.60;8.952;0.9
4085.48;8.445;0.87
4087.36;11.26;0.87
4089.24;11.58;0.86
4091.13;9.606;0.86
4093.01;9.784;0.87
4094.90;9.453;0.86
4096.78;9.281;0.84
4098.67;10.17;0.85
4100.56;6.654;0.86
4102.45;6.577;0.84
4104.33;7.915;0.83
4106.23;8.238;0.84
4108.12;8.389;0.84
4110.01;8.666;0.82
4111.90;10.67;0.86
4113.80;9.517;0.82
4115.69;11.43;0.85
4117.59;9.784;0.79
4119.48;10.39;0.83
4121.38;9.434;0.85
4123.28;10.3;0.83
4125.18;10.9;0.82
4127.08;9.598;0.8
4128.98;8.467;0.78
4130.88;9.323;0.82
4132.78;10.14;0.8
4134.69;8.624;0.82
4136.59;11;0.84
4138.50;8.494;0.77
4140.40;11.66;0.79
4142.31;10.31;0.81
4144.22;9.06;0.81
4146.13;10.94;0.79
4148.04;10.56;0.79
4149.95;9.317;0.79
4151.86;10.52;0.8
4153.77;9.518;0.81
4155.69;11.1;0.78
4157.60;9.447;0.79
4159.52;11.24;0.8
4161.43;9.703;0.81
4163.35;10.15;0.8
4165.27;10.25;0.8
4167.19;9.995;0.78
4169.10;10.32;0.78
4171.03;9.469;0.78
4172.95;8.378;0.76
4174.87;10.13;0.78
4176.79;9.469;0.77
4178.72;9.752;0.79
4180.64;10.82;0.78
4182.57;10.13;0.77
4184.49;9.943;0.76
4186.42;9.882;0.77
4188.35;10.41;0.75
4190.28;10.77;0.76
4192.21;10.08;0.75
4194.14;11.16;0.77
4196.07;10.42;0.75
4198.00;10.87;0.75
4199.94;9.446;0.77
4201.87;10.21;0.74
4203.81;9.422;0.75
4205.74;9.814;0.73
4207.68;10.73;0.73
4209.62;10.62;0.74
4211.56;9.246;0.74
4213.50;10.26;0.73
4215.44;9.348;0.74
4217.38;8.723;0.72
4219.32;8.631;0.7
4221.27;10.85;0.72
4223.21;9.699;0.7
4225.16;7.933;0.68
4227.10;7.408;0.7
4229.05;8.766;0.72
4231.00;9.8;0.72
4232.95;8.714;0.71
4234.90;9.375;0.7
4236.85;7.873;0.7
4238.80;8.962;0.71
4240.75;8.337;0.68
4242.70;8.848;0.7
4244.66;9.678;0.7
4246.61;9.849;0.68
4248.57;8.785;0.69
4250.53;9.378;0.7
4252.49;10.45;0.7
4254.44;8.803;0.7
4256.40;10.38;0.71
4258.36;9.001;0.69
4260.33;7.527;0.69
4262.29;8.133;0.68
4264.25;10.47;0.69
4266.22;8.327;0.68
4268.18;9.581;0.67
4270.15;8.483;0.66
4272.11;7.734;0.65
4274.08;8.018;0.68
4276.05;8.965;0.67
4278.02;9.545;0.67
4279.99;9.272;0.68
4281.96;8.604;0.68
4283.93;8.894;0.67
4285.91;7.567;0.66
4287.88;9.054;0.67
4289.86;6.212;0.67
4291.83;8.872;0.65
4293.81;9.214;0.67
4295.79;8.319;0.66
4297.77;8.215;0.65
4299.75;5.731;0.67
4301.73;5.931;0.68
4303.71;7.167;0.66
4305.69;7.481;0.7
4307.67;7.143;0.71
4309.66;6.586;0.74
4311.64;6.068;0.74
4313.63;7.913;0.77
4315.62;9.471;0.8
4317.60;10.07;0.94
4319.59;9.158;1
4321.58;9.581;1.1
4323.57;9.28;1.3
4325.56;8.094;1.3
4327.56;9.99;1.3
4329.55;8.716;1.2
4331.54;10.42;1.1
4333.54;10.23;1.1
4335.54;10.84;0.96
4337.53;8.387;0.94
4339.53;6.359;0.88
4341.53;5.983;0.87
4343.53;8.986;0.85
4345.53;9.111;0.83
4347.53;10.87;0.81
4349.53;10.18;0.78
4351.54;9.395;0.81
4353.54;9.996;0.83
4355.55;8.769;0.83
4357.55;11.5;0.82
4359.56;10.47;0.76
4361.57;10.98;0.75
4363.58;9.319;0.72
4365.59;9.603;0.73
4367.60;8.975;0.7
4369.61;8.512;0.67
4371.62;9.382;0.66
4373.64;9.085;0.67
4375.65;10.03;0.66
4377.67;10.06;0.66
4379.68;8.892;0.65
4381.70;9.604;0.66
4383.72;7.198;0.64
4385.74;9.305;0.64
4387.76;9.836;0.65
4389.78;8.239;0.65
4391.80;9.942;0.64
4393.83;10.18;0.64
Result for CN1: -0.08 mag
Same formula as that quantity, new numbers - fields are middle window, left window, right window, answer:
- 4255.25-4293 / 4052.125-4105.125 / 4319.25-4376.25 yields 0.09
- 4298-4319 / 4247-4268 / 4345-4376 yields 0.26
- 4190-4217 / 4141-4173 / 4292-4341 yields -0.06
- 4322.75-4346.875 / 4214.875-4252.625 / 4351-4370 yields 0.09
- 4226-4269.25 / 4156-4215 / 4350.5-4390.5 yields 0.10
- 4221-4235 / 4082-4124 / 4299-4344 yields -0.03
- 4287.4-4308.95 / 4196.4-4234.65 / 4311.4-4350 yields 0.21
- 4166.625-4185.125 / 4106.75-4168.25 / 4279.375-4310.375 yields -0.05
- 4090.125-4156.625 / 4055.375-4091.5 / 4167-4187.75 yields 0.01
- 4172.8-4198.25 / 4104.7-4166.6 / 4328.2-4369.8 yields -0.05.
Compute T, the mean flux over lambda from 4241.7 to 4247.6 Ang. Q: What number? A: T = 9.45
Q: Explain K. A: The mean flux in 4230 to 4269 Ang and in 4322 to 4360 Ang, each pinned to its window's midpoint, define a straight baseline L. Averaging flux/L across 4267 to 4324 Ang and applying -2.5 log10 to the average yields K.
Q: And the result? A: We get 0.13 mag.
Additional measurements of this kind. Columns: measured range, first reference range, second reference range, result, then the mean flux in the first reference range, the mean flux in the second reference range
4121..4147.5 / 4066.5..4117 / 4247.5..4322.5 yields -0.08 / 9.36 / 8.42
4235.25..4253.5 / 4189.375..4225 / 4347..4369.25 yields 0.09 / 9.97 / 9.94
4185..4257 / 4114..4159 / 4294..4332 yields -0.05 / 10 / 8.17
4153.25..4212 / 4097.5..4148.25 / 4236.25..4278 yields -0.09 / 9.51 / 8.96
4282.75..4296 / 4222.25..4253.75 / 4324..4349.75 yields 0.09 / 8.99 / 9.06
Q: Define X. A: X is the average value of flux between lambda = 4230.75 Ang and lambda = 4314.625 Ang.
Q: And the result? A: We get 8.43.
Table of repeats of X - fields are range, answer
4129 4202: 10.1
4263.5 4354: 8.56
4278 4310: 7.84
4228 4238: 8.89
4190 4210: 10.3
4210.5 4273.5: 9.04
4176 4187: 10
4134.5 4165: 10.1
